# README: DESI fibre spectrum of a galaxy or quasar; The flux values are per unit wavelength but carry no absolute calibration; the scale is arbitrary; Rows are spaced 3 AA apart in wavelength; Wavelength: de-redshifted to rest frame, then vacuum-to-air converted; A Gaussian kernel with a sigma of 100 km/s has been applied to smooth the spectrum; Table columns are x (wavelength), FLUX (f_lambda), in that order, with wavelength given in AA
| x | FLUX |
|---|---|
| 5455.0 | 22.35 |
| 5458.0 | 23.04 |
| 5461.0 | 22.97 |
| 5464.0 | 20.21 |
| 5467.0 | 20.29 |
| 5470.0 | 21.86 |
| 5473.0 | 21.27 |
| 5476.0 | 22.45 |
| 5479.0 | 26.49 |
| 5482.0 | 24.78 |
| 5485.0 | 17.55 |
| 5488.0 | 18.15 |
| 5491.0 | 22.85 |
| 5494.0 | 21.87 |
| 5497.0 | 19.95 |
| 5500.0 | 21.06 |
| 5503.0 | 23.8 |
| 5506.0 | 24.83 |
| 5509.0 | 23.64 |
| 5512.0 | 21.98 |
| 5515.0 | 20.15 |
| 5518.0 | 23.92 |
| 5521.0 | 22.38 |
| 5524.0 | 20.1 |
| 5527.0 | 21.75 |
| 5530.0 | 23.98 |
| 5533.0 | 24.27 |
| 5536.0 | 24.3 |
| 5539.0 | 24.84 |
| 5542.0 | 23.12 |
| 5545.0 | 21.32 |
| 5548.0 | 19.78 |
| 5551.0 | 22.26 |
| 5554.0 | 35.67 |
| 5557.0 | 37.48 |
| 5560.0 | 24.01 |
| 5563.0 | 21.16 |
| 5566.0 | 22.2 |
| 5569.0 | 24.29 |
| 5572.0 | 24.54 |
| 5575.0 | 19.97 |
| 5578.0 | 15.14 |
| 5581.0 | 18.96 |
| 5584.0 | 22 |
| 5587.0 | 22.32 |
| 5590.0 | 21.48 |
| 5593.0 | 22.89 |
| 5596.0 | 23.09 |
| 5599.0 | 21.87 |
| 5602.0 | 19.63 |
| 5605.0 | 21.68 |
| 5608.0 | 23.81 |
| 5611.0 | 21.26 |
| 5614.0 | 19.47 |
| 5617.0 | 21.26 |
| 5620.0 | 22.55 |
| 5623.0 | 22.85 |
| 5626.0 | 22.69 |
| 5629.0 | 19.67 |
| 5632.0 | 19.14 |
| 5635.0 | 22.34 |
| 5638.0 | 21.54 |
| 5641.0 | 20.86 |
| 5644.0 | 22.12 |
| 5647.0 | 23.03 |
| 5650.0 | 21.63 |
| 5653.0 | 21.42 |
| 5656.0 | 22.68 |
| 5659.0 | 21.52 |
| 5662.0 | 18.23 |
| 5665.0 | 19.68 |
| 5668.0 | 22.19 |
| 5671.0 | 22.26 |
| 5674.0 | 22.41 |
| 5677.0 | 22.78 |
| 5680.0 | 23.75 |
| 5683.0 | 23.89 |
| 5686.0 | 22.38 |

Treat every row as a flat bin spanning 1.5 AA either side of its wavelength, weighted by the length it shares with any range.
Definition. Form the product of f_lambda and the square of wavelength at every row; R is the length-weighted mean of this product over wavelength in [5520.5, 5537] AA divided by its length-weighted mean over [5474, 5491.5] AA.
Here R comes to 1.1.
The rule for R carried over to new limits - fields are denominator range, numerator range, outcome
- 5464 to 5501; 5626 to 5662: 1.05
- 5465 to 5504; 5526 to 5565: 1.18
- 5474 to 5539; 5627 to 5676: 1.00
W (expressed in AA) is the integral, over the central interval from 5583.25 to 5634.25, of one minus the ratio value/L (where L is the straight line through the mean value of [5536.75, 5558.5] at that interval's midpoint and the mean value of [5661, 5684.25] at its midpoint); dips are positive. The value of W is 5.3 AA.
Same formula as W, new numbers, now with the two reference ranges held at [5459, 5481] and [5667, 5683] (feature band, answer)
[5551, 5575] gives -4.0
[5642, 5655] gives 0.4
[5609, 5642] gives 2.0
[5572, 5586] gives 1.8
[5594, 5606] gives 0.5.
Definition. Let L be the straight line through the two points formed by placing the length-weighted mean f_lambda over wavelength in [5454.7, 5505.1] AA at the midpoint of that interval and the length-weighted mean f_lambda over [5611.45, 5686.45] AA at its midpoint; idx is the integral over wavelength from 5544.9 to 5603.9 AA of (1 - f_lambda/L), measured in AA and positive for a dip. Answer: -3.5 AA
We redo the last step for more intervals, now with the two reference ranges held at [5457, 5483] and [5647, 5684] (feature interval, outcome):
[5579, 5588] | 0.6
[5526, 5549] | -0.7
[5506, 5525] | 0.1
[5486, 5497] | 0.9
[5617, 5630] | 0.0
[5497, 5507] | -0.1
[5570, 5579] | 0.7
